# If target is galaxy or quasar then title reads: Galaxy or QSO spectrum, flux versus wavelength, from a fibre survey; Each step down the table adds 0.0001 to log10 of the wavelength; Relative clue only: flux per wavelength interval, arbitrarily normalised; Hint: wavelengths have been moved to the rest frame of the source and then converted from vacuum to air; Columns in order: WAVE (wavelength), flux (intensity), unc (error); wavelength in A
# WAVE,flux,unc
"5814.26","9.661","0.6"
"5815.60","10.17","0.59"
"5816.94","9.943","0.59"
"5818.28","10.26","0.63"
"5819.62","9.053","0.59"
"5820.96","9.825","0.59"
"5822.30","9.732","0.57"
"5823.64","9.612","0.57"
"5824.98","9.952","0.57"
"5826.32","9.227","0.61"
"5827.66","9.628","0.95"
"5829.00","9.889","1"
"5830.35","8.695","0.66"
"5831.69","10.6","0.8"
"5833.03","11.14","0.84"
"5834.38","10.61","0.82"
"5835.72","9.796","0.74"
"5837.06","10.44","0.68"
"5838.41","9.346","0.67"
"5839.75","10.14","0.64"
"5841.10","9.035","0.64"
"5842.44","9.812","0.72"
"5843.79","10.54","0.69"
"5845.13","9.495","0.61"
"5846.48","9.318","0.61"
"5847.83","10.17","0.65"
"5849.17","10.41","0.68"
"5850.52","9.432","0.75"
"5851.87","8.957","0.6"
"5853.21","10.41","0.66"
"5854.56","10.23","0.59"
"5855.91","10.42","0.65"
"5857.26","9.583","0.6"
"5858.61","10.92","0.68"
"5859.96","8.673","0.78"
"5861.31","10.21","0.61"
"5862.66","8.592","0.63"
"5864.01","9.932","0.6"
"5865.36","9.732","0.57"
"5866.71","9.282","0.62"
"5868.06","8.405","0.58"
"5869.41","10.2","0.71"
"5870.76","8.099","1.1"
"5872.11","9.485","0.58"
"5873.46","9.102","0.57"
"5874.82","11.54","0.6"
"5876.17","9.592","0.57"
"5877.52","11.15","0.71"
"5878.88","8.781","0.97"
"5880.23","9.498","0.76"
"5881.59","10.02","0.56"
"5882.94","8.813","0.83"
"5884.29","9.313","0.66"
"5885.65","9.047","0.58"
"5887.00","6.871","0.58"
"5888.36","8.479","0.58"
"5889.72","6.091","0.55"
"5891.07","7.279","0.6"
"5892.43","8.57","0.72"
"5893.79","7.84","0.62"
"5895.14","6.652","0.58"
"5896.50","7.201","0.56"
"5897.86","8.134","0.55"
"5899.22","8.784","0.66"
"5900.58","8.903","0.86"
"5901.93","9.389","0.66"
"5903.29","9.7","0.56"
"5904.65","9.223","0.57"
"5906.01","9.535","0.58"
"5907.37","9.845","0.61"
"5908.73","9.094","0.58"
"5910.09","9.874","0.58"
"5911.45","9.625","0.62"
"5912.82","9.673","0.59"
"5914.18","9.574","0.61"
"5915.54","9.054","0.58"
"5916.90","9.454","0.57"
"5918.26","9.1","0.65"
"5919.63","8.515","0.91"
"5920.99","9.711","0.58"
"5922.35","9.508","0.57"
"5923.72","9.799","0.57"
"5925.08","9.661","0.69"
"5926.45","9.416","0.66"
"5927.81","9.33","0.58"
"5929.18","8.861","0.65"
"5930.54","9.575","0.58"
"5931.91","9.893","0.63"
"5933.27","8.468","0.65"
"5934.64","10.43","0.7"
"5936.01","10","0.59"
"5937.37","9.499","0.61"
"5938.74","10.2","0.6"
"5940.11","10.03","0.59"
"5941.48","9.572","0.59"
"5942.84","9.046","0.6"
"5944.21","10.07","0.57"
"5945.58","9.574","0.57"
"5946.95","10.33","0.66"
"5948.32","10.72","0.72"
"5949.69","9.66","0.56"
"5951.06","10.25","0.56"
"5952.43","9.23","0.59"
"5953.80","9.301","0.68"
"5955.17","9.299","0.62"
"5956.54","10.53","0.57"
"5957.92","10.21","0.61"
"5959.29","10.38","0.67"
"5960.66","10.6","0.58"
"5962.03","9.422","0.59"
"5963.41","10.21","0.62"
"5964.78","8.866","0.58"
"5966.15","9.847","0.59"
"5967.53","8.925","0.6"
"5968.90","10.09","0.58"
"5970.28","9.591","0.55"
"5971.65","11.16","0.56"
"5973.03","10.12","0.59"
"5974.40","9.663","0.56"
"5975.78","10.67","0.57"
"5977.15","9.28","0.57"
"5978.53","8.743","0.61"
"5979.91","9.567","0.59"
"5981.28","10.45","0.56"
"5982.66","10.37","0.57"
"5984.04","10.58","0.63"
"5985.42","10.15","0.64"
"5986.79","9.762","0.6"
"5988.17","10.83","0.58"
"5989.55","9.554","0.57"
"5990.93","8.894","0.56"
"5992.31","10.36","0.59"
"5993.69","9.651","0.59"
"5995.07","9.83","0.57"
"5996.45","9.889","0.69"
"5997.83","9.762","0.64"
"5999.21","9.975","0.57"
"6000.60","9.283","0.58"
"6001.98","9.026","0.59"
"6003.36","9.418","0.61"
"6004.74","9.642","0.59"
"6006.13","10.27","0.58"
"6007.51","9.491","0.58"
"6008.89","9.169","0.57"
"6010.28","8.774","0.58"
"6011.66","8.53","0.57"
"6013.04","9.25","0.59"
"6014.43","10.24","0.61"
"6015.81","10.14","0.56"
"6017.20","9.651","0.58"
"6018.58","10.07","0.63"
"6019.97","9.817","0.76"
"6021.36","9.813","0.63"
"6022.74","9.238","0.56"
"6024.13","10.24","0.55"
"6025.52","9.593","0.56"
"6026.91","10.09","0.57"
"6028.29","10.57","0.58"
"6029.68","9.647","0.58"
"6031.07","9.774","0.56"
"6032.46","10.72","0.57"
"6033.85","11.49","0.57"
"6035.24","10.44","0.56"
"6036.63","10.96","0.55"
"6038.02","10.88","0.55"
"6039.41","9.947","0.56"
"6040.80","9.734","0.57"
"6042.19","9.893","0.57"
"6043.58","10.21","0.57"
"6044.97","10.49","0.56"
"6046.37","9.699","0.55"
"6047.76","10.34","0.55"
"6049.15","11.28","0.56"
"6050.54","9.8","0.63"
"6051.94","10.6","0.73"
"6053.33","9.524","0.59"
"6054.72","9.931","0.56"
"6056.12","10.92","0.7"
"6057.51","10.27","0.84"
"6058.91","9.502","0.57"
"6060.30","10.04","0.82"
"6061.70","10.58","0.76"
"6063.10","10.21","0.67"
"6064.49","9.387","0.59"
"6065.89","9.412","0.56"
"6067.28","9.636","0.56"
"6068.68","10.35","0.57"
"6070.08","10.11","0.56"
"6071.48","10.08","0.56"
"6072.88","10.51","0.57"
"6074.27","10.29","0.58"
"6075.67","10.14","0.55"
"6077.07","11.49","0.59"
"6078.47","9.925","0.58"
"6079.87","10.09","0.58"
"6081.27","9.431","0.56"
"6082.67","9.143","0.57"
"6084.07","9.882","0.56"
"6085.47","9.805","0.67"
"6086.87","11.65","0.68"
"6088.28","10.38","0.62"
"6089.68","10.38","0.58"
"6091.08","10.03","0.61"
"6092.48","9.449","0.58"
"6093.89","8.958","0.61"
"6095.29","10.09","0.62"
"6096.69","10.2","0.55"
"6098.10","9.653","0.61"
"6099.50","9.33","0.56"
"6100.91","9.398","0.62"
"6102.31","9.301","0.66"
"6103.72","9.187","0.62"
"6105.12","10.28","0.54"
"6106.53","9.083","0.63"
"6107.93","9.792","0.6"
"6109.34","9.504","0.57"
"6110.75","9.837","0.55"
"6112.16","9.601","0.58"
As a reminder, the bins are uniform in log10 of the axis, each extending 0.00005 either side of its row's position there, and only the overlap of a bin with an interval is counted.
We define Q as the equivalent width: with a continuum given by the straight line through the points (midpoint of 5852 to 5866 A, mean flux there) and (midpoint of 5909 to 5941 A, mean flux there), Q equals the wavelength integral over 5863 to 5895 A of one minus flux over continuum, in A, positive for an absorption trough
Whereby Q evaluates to 2.6 A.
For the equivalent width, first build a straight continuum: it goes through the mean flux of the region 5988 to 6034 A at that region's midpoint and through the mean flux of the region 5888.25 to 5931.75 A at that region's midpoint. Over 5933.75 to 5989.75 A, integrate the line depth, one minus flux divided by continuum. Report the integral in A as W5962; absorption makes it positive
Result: -3.38 A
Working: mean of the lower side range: 8.94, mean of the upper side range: 9.75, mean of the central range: 9.92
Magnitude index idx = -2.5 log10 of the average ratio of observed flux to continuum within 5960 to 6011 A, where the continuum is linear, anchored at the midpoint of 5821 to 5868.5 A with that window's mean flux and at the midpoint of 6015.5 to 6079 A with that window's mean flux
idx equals 0.029 mag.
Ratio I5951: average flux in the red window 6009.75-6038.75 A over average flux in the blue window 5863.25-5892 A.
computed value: 1.10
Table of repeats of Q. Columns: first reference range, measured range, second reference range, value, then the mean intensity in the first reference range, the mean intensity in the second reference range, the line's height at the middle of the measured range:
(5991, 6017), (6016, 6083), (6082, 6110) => -3.1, 9.58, 9.78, 9.68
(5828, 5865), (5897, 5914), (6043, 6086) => 1.1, 9.88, 10.1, 9.94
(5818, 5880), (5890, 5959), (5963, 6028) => 3.0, 9.77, 9.76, 9.76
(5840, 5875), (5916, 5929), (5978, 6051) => 0.6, 9.67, 9.93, 9.78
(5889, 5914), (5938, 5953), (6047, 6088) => -1.4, 8.65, 10.2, 9.05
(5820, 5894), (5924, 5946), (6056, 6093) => 0.2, 9.5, 10.1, 9.72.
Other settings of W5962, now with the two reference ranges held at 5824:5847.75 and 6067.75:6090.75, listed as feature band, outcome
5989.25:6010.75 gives 1.13 A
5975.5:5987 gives 0.16 A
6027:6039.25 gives -0.43 A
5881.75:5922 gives 4.86 A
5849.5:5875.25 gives 0.70 A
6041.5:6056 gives -0.05 A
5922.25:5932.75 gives 0.53 A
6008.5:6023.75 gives 0.88 A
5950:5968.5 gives 0.49 A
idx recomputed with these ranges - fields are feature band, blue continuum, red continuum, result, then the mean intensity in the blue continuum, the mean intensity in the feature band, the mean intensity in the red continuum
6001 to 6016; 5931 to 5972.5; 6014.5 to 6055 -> 0.071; 9.85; 9.43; 10.2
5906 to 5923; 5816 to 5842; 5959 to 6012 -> 0.043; 9.84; 9.42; 9.77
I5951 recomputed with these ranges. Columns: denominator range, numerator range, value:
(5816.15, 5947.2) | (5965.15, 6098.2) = 1.06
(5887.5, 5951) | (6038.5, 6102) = 1.09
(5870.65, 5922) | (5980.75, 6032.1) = 1.09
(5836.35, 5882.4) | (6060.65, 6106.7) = 1.02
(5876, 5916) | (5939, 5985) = 1.12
